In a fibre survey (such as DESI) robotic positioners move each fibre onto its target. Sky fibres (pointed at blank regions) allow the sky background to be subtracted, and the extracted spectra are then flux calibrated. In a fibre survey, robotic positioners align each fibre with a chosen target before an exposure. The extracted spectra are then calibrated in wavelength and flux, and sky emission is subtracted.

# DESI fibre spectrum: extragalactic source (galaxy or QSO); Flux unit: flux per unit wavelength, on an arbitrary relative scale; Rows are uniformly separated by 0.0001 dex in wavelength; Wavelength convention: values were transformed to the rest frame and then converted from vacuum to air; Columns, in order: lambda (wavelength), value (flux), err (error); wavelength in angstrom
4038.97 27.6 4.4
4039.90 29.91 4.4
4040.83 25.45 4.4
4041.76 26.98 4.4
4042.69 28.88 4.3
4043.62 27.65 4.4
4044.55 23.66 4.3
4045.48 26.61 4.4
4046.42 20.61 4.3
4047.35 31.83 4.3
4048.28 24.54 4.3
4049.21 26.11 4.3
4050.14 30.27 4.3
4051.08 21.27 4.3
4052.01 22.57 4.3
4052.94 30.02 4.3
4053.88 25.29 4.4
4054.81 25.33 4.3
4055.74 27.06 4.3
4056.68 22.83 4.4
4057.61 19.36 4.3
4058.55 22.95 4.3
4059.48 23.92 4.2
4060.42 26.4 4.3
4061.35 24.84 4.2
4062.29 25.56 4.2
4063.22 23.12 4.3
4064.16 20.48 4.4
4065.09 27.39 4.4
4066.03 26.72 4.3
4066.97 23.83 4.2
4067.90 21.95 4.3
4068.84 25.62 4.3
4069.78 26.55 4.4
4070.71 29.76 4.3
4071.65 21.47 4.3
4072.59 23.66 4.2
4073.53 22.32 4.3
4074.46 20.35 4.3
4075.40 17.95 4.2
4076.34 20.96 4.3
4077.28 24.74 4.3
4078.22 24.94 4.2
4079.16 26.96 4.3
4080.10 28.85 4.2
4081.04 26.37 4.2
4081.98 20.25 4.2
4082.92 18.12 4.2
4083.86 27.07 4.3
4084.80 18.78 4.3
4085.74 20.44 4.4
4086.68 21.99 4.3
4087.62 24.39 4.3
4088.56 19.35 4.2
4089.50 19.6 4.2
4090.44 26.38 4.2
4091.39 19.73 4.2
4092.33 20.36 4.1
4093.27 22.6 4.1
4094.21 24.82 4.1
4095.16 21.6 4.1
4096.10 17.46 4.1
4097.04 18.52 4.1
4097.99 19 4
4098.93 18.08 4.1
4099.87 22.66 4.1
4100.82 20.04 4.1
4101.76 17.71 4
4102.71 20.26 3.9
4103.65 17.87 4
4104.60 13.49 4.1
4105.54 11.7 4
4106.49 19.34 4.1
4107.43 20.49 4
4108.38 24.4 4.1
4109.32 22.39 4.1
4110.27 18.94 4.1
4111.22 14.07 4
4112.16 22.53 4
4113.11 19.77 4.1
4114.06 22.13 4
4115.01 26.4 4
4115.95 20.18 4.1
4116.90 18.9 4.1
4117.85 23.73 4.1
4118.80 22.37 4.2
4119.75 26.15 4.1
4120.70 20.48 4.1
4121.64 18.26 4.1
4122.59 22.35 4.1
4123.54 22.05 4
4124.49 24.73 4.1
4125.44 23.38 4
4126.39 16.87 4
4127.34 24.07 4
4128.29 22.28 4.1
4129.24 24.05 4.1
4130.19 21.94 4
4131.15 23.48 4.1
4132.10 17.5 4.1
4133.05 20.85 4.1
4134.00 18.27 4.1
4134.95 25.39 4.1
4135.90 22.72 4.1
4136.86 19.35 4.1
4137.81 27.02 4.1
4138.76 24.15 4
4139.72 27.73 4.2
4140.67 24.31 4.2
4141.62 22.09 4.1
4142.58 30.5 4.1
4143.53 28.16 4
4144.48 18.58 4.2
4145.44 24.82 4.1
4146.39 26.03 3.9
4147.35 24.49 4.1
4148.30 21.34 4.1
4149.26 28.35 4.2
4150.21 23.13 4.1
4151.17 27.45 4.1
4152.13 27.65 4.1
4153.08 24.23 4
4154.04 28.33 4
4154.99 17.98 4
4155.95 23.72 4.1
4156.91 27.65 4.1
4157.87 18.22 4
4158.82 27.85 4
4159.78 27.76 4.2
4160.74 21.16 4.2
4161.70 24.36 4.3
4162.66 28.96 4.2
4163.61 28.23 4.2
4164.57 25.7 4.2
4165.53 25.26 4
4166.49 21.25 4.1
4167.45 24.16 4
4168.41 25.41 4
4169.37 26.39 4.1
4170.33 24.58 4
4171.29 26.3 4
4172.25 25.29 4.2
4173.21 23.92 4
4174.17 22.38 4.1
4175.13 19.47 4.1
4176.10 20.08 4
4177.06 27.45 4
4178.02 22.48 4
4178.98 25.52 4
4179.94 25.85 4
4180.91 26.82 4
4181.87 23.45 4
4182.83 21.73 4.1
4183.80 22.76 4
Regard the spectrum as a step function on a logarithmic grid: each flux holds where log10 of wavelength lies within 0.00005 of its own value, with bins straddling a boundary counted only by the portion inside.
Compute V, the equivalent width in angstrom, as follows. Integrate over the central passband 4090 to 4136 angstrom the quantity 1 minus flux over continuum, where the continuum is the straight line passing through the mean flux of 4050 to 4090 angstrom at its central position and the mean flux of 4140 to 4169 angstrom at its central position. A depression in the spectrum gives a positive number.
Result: 6.6 angstrom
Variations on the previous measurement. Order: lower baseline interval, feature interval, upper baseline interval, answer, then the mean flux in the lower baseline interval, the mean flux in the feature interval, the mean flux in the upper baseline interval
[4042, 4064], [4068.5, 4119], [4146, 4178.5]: 7.2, 25.2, 21.4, 24.6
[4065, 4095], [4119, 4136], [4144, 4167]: 1.6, 23.2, 21.9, 24.7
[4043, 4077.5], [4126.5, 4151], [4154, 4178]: 0.8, 24.5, 23.6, 24.4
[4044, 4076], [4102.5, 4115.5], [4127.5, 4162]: 2.5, 24.5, 19.6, 24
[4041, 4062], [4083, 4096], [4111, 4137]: 0.9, 25.4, 21.8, 21.7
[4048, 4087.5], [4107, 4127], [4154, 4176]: 2.3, 24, 21.5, 24.4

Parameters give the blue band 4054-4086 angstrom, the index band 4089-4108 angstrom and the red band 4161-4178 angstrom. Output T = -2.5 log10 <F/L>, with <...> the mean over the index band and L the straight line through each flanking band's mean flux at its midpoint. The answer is 0.22 mag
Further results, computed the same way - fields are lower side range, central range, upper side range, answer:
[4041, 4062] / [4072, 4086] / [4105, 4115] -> 0.00 mag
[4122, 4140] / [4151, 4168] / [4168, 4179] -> -0.06 mag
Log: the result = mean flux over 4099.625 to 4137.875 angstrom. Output 20.9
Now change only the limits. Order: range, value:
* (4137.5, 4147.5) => 25.3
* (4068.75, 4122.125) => 21.4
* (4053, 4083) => 24.1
